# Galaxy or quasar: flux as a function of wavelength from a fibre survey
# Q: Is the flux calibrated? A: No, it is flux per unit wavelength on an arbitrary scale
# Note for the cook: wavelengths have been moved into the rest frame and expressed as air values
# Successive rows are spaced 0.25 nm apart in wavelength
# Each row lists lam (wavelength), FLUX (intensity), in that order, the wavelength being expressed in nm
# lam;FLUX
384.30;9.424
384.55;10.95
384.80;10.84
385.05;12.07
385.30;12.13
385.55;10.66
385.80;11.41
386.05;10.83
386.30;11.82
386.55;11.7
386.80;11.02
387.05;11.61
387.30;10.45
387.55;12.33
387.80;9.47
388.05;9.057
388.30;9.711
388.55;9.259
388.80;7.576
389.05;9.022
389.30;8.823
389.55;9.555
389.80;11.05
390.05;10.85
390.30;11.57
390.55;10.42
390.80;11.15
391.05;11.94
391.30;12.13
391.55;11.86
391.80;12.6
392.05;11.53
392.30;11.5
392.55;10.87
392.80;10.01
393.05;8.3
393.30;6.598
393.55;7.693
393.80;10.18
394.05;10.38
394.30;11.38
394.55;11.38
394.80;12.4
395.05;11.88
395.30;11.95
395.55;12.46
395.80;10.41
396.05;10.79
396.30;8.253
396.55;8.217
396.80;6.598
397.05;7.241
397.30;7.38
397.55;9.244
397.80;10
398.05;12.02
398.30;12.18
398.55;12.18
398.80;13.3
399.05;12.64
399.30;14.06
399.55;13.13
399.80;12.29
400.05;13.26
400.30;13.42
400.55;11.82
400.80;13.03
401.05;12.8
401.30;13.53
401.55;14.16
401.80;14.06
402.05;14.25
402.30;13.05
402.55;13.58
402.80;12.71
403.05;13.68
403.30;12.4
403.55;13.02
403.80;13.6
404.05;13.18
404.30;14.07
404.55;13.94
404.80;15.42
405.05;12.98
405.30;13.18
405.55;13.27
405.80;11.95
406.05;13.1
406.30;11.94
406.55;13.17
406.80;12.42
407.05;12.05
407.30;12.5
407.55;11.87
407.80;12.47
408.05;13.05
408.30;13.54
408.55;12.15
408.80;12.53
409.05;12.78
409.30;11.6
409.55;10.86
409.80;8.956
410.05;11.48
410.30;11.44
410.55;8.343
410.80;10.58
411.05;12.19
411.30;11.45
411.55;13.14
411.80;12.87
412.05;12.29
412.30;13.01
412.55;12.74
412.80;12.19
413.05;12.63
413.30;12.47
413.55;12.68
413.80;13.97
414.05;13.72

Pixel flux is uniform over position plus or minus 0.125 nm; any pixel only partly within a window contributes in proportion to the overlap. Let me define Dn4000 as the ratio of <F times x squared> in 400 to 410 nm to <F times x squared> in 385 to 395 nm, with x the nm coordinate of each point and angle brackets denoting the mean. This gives 1.31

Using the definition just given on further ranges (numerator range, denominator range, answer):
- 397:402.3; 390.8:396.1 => 1.17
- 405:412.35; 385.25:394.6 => 1.26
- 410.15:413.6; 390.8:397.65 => 1.28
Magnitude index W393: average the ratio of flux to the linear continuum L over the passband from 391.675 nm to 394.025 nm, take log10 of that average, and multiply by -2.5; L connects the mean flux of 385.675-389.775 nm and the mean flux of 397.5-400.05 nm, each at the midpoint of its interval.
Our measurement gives 0.125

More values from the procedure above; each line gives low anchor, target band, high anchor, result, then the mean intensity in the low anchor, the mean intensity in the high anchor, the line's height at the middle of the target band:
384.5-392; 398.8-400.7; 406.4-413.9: -0.132 mag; 10.8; 12.1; 11.5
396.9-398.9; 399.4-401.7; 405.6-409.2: -0.190 mag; 10.4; 12.5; 11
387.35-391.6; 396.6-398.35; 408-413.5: 0.202 mag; 10.3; 11.9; 10.9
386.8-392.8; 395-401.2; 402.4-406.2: 0.090 mag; 10.6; 13.3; 12.2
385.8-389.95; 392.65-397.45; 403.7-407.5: 0.178 mag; 10.2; 13.1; 11.4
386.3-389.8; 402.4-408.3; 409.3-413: -0.166 mag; 10.1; 11.6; 11.2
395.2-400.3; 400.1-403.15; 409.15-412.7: -0.199 mag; 10.9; 11.5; 11.1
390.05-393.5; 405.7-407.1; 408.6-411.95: -0.109 mag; 10.7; 11.4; 11.3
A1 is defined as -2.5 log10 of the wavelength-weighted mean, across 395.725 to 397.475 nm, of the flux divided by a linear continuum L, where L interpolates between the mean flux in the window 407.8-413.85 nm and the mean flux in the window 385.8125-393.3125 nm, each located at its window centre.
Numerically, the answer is 0.30 mag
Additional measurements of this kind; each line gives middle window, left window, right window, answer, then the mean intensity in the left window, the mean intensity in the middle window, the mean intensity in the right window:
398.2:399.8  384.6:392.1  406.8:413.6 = -0.13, 10.8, 12.9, 12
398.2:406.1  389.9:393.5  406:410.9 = -0.16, 10.7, 13.2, 11.8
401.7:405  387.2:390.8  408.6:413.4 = -0.22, 9.98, 13.6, 11.8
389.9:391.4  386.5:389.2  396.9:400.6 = -0.09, 10.1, 11.3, 11.6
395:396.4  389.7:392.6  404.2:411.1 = 0.07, 11.5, 11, 12.3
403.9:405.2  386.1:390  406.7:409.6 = -0.16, 10.2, 13.9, 12.4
